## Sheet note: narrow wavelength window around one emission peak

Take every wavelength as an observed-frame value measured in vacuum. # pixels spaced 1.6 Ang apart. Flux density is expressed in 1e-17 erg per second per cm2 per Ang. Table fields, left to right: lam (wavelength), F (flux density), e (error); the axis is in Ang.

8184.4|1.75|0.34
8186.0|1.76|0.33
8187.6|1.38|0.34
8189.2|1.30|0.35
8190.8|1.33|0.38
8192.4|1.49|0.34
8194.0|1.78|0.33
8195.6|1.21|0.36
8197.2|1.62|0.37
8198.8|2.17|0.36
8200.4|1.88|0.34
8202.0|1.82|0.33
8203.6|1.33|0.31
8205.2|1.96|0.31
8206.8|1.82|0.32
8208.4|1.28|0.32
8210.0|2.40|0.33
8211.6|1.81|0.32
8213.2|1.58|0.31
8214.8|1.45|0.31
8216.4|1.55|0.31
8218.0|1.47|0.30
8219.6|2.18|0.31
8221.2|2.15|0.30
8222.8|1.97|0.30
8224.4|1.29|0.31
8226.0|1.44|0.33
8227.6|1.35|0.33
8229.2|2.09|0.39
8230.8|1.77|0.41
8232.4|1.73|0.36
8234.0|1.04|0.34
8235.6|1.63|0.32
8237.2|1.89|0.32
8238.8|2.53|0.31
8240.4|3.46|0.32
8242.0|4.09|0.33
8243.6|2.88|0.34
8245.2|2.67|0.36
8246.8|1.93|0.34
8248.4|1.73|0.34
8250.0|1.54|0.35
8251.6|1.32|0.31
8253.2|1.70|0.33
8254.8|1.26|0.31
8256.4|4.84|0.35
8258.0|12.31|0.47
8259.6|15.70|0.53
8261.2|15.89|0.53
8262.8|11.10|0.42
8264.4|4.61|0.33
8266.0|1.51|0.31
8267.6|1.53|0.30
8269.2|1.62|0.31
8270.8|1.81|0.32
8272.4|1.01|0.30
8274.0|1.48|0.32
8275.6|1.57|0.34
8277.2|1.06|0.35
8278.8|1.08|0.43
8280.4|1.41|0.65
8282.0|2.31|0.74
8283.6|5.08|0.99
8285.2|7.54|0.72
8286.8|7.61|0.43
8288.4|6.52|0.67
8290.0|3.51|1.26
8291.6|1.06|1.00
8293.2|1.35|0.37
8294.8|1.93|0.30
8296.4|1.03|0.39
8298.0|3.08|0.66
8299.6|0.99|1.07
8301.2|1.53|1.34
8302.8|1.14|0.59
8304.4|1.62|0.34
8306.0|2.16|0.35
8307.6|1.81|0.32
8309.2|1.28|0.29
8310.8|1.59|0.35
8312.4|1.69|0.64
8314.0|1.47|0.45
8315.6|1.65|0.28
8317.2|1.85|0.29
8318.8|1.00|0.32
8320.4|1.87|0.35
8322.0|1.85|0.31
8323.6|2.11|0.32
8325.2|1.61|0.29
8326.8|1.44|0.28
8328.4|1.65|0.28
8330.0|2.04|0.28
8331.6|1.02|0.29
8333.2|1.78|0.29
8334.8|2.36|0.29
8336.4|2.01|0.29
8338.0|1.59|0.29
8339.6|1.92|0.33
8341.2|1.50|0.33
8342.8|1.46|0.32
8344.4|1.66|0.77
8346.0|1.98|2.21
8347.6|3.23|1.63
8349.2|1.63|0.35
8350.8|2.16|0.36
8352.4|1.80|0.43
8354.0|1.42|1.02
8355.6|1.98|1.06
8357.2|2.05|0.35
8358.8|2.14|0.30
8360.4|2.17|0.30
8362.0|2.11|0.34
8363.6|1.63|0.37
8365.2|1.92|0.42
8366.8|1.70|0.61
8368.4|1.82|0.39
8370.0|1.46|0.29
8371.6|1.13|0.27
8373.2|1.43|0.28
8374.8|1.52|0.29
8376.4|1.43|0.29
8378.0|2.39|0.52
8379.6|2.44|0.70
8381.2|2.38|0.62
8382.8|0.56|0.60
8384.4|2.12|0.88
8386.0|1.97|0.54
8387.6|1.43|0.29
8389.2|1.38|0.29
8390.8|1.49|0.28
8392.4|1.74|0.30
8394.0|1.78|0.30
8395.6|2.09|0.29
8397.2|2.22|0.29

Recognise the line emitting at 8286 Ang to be [N II]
